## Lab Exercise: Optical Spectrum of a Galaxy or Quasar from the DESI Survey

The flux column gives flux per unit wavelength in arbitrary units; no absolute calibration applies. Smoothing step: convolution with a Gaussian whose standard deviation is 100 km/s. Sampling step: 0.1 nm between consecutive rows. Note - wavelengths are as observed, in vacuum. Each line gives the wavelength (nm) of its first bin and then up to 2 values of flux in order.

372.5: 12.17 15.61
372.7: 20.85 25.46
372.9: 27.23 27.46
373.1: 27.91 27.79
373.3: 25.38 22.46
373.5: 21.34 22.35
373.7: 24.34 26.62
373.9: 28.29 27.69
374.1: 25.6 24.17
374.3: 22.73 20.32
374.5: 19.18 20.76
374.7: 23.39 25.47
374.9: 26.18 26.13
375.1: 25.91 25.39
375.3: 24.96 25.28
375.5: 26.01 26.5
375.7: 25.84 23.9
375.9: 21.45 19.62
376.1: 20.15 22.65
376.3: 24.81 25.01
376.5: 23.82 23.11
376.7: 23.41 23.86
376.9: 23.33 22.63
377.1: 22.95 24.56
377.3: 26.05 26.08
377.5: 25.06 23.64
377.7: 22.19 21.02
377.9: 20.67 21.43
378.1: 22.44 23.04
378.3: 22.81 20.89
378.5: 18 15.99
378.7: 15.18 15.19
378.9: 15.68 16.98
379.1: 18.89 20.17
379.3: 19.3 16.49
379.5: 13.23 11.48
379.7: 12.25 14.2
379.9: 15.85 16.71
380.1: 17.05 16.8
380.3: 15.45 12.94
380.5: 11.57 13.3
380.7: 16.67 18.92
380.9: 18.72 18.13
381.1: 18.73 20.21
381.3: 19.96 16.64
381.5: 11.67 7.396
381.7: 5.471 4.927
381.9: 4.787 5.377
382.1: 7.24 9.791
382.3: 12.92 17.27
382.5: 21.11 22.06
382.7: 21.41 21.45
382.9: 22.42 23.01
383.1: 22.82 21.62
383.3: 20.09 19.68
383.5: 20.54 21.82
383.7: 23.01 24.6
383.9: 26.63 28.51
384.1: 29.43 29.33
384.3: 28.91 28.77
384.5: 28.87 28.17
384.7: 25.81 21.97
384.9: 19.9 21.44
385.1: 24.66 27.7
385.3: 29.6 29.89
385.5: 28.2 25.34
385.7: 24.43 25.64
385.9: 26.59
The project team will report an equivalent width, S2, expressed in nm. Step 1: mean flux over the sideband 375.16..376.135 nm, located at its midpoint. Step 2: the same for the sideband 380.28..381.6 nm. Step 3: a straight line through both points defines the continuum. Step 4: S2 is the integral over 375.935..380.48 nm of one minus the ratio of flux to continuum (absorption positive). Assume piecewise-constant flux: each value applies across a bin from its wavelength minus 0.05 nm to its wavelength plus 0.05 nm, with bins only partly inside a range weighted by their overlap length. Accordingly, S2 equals 0.11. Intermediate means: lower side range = 24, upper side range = 16.1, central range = 19.8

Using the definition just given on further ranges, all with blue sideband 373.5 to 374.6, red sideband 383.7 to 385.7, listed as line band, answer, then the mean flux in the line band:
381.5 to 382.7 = 0.68 nm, 11.2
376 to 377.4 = 0.06 nm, 23.5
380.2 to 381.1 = 0.34 nm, 15.9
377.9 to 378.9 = 0.23 nm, 19.3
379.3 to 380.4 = 0.45 nm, 15.1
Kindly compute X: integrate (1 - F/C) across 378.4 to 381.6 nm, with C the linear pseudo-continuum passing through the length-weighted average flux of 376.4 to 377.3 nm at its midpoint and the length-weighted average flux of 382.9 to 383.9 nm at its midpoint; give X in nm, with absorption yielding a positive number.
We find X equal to 0.95 nm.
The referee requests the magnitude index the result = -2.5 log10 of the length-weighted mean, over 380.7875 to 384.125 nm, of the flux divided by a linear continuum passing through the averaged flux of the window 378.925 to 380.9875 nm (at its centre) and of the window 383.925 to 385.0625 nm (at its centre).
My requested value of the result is 0.227 mag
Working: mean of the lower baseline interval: 15.9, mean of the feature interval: 17.8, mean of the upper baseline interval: 26.4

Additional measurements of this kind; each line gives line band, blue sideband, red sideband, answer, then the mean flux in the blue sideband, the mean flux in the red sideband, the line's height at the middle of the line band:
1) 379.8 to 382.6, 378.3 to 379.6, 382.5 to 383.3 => 0.367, 17.2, 21.9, 19.9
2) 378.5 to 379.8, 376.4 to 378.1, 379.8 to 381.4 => 0.225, 23.4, 16.7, 19.6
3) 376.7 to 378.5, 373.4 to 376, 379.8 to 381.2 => -0.135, 24.3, 16.3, 20.3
